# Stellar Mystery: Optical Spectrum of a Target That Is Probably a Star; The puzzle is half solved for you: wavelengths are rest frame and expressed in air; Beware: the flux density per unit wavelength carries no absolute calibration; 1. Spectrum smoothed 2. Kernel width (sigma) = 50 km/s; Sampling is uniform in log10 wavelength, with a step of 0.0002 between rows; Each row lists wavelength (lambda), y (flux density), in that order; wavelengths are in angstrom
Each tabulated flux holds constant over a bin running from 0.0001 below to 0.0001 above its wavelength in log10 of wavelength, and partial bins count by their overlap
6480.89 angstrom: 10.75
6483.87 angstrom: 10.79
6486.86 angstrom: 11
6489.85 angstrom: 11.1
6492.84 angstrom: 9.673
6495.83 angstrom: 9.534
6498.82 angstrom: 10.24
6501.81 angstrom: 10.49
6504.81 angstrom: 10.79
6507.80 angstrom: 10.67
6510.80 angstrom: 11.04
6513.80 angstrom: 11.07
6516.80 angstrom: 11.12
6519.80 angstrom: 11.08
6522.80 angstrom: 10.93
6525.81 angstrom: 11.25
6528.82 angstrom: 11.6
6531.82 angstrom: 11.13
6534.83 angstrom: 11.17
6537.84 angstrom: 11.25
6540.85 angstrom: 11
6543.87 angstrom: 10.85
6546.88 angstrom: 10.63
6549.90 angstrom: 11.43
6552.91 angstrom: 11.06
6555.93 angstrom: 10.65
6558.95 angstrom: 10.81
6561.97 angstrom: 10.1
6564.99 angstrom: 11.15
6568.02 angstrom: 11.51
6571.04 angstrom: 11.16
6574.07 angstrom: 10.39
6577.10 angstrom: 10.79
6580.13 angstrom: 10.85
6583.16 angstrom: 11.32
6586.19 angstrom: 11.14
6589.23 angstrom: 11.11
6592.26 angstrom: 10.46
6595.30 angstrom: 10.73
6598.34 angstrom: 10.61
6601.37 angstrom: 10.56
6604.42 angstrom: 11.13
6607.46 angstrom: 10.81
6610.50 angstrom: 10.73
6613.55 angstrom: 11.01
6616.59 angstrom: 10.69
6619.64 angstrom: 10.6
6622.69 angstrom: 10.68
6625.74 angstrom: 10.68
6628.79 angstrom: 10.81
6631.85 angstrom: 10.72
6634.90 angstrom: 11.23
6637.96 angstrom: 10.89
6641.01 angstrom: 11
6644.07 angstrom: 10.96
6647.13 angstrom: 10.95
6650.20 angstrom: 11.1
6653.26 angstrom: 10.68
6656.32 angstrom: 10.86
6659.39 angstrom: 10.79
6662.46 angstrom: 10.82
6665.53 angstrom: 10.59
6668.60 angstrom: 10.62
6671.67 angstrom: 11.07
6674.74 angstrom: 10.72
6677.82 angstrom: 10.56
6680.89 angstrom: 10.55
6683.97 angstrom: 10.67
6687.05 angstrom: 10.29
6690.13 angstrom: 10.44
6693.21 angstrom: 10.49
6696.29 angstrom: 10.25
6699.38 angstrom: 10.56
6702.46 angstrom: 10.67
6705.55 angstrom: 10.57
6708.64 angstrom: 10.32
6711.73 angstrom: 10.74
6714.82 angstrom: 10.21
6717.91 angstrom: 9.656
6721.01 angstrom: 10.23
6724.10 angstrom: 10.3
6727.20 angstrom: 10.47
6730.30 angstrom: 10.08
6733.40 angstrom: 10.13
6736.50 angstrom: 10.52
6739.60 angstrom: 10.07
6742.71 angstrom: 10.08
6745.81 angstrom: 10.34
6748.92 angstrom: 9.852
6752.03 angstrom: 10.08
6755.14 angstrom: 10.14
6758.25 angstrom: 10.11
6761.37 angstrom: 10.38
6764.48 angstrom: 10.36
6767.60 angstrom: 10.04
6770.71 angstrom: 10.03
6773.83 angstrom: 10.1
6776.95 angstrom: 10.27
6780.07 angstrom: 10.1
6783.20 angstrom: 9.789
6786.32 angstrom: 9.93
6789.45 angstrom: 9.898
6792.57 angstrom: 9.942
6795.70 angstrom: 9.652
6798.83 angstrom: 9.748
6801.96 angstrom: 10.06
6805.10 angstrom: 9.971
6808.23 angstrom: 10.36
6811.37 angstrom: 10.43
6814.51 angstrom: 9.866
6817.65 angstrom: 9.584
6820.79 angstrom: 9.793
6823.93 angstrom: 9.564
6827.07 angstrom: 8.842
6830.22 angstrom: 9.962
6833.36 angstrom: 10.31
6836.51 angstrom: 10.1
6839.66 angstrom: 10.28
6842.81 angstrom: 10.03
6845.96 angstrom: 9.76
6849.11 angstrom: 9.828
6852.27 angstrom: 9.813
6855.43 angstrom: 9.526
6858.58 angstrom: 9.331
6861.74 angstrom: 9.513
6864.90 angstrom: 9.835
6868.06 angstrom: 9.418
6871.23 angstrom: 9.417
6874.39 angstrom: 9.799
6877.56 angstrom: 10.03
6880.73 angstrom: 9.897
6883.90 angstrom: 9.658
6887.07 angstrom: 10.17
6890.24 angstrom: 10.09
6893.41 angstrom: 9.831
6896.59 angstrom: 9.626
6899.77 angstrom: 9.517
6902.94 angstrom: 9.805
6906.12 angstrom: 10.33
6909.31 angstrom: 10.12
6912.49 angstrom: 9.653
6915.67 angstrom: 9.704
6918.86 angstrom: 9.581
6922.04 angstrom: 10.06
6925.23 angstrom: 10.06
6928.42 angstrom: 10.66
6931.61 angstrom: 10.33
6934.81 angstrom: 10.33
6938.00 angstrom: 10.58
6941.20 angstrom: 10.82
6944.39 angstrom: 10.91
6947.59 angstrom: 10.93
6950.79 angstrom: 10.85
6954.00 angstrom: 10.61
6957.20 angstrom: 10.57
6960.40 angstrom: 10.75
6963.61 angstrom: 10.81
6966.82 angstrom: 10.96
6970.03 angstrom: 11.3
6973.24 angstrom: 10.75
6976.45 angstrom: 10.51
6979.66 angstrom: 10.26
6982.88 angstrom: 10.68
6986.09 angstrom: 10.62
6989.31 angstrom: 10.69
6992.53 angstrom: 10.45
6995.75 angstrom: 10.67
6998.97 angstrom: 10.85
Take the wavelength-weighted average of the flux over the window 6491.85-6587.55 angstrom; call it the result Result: 10.9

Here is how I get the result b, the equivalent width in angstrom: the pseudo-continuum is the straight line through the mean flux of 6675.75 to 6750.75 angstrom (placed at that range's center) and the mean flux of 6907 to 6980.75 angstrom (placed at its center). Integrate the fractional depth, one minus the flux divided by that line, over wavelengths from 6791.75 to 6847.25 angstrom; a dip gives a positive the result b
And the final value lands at 2.7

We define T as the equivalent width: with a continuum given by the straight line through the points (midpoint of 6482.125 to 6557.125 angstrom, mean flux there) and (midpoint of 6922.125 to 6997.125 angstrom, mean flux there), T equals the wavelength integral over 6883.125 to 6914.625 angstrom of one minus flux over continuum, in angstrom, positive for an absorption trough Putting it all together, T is 2.34 angstrom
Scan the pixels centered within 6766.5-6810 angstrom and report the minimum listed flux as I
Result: 9.652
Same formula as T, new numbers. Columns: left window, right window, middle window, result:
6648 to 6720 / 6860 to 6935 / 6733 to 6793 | 1.2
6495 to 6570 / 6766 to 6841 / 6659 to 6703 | -0.9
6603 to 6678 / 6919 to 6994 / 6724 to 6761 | 2.0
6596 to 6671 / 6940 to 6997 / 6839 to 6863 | 2.3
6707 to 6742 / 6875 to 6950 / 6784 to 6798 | 0.5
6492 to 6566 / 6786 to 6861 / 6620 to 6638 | -0.5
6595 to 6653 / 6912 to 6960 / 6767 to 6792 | 1.4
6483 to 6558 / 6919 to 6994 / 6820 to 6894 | 6.1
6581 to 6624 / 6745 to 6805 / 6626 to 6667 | -0.9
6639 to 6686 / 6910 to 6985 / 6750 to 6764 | 0.7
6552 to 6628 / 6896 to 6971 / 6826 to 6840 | 0.8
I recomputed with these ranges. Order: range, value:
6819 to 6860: 8.842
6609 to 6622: 10.6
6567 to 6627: 10.39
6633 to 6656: 10.68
